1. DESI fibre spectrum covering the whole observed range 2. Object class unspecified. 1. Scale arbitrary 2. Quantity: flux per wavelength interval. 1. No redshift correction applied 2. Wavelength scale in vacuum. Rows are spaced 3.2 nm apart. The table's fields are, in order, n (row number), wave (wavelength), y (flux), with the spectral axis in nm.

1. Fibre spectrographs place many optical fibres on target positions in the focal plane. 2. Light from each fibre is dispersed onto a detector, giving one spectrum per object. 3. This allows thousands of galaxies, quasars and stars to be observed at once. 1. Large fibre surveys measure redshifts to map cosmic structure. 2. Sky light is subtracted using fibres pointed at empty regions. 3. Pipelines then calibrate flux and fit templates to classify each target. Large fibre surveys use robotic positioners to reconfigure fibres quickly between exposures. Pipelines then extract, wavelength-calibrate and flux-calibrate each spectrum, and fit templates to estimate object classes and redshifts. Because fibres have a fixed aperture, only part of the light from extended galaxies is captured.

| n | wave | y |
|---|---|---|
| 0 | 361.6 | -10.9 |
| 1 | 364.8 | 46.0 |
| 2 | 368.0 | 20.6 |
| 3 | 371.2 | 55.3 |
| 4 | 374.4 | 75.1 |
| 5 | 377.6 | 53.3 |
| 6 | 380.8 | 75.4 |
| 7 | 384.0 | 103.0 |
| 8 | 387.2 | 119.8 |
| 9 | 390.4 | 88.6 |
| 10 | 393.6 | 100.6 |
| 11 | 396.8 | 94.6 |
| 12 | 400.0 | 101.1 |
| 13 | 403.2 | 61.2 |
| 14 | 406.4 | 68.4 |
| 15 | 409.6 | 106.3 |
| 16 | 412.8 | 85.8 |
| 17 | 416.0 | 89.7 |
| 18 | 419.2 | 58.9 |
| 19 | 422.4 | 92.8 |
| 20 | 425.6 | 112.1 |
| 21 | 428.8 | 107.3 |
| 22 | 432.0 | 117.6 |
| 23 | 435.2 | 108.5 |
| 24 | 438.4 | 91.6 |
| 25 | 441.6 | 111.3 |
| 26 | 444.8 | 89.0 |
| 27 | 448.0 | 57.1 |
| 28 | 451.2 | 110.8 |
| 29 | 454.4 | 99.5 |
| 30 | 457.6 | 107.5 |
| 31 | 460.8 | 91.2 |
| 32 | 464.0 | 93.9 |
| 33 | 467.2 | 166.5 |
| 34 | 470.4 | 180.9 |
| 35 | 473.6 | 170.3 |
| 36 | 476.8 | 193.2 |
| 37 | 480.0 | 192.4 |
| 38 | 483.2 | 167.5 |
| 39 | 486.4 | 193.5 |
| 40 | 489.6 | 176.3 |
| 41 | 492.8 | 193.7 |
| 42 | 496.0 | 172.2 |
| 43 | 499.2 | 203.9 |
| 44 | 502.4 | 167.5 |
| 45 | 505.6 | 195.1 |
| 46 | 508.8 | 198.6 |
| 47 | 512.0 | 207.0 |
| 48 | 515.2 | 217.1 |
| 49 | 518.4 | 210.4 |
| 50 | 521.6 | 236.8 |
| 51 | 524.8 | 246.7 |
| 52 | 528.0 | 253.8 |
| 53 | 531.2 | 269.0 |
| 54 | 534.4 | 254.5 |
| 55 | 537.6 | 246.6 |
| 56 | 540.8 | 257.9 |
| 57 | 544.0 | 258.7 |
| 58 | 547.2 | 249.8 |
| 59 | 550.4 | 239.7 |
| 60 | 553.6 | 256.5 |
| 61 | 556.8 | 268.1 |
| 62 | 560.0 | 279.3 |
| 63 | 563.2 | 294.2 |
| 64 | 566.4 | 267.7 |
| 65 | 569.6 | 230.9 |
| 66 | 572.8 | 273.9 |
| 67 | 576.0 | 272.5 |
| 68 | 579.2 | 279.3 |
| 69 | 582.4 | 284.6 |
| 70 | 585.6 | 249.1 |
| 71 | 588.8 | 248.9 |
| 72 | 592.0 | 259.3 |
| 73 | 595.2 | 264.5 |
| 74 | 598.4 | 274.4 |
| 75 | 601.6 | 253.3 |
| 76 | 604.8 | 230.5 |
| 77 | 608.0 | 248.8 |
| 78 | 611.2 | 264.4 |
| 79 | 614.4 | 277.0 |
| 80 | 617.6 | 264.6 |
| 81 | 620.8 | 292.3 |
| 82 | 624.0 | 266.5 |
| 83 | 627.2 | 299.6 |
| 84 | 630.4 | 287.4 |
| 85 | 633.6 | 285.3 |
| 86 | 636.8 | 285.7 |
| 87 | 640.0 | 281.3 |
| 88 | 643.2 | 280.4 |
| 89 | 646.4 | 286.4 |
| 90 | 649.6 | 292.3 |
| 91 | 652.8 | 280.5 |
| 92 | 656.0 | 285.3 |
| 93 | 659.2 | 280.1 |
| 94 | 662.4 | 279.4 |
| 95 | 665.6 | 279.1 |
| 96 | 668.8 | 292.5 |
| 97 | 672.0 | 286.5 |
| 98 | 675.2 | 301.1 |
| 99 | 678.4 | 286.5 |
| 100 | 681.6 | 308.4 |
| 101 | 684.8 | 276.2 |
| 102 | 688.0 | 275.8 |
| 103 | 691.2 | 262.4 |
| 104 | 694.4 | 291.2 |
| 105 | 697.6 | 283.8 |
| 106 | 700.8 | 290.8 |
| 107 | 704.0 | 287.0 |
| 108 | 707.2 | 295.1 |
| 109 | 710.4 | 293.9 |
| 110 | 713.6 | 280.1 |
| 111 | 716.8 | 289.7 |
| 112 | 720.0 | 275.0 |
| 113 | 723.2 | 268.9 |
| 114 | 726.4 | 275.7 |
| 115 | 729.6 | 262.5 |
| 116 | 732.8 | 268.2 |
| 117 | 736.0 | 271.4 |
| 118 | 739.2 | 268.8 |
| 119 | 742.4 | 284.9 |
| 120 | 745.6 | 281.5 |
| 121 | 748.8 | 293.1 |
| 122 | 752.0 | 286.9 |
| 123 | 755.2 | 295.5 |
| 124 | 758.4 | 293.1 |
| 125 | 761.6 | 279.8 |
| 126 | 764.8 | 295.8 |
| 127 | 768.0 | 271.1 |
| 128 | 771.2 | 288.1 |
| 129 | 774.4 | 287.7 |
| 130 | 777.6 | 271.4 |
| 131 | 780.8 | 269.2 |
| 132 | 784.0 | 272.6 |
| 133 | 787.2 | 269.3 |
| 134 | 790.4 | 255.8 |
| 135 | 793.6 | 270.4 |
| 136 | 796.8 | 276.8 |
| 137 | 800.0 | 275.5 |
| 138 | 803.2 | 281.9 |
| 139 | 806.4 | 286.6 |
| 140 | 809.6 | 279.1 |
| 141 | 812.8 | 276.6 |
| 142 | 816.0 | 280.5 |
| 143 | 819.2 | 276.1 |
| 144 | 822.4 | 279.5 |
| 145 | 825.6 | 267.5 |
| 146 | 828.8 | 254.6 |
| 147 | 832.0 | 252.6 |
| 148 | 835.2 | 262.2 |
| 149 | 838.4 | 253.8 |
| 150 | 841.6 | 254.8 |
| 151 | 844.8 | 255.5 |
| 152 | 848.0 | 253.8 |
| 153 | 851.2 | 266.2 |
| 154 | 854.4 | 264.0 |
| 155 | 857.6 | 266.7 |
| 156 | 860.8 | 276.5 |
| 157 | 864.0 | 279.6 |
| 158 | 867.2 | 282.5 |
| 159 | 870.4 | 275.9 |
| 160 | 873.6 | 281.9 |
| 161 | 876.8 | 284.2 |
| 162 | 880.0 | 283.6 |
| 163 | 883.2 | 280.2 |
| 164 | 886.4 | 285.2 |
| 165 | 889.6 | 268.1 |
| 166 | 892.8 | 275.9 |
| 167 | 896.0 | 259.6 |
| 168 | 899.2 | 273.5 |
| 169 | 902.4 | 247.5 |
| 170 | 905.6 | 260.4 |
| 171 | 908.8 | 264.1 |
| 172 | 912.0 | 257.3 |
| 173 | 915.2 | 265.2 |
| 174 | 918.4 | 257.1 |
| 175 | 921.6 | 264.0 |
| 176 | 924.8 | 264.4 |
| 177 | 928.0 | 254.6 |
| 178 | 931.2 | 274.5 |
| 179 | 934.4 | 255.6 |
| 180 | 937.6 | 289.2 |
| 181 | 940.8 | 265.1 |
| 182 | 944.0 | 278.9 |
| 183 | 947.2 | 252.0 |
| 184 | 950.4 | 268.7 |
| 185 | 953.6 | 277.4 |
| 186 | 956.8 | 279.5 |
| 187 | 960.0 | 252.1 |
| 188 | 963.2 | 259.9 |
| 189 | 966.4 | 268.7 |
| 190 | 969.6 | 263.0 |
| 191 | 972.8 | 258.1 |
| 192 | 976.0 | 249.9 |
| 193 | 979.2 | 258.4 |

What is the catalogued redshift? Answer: 0.170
